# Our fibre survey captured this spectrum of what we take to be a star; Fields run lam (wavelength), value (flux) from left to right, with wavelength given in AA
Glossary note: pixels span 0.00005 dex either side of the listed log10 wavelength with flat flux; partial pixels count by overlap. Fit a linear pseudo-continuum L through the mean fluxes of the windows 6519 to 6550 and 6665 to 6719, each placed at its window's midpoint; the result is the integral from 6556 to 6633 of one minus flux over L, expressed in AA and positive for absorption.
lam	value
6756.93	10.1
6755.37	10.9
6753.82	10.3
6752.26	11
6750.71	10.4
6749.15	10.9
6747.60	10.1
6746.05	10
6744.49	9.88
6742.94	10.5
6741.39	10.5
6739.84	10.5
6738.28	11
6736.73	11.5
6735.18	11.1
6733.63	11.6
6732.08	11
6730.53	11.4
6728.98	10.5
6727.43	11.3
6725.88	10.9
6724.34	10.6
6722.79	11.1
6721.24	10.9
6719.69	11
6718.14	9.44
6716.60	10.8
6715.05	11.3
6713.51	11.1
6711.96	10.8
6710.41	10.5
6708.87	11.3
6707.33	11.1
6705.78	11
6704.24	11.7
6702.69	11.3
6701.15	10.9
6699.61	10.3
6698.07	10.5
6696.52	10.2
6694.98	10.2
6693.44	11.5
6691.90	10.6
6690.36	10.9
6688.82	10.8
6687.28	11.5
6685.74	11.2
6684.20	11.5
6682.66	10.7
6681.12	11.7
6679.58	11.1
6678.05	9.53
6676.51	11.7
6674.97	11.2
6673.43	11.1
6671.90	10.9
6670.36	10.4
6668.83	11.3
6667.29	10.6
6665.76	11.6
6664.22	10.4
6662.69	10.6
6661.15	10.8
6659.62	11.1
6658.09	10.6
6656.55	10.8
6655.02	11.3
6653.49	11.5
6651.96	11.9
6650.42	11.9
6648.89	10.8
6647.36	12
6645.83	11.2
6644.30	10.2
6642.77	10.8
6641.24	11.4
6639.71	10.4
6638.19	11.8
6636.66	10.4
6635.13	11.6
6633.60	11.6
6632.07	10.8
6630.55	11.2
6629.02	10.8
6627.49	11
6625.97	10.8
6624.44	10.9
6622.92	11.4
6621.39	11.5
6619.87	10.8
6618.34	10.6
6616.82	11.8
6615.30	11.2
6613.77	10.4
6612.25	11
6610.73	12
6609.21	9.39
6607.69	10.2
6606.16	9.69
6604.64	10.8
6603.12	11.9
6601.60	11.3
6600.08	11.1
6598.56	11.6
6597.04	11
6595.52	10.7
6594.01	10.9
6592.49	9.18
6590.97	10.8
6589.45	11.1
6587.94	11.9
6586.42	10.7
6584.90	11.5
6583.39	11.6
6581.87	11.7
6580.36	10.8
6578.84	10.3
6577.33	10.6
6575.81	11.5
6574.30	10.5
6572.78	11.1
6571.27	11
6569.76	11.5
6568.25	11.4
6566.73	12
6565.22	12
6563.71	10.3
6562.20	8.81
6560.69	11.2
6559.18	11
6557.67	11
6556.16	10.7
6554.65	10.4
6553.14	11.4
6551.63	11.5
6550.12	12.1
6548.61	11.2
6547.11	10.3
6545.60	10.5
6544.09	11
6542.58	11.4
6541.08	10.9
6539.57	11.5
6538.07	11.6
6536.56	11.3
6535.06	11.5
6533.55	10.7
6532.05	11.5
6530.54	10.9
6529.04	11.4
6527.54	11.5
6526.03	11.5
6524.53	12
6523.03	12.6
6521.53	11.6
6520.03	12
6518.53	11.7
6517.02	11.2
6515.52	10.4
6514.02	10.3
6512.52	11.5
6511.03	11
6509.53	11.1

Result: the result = 1.6 AA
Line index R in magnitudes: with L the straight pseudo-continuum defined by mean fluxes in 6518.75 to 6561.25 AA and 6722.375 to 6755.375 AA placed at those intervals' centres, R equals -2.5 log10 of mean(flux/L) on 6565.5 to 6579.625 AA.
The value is 0.01 mag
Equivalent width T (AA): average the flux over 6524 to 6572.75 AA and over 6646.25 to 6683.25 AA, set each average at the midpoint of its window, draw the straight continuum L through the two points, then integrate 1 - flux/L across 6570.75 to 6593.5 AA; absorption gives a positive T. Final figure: 0.4 AA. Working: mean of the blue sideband 11.2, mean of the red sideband 11.1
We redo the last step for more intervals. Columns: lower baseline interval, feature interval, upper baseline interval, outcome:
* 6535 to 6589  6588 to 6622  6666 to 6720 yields 0.5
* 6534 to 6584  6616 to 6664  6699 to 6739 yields -0.3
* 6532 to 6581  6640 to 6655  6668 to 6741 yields -0.4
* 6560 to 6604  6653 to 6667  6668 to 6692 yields 0.1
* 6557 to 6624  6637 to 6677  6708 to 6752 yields -0.7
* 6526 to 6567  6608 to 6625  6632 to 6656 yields 0.3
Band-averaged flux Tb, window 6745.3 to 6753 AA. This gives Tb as 10.5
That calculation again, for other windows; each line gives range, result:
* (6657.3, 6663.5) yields 10.8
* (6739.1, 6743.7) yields 10.5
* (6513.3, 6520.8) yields 11.1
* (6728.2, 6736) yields 11.1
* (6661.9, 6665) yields 10.5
